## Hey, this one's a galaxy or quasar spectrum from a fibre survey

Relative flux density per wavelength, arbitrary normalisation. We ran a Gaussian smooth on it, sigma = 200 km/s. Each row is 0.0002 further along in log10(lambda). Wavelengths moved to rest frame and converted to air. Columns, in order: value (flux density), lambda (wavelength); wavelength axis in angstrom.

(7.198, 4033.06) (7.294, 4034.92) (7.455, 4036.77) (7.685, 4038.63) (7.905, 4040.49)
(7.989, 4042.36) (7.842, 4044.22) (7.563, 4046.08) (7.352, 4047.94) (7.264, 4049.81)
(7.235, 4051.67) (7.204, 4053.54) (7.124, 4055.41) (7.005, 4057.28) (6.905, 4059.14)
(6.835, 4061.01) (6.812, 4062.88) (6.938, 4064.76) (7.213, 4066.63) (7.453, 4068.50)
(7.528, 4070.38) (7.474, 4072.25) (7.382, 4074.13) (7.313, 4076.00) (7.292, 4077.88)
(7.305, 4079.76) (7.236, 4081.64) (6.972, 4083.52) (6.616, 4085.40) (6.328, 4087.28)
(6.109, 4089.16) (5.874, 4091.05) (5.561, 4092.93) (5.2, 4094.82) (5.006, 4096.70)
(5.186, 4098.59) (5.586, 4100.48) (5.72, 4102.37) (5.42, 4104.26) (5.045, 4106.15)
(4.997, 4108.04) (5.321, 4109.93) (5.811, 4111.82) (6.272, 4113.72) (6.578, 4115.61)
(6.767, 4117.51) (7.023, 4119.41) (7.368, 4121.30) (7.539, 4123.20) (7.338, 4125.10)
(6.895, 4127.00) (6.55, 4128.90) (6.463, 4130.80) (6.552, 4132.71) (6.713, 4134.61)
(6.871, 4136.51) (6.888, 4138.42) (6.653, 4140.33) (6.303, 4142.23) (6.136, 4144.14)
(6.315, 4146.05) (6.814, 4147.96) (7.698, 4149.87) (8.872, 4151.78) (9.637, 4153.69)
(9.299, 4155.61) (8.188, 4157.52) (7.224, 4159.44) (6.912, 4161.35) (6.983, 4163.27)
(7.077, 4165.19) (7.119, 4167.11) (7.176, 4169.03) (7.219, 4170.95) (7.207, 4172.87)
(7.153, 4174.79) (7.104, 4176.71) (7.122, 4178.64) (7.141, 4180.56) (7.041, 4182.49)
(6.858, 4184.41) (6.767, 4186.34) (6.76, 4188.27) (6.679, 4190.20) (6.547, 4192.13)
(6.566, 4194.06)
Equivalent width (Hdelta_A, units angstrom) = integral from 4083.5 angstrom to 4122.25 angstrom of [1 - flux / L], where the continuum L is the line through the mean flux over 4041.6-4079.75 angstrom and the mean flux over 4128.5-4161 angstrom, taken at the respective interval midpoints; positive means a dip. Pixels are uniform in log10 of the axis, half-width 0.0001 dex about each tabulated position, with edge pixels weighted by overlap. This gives 7.21 angstrom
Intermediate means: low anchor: 7.28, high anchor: 7.25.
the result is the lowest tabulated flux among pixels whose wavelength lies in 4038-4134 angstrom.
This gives 4.997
